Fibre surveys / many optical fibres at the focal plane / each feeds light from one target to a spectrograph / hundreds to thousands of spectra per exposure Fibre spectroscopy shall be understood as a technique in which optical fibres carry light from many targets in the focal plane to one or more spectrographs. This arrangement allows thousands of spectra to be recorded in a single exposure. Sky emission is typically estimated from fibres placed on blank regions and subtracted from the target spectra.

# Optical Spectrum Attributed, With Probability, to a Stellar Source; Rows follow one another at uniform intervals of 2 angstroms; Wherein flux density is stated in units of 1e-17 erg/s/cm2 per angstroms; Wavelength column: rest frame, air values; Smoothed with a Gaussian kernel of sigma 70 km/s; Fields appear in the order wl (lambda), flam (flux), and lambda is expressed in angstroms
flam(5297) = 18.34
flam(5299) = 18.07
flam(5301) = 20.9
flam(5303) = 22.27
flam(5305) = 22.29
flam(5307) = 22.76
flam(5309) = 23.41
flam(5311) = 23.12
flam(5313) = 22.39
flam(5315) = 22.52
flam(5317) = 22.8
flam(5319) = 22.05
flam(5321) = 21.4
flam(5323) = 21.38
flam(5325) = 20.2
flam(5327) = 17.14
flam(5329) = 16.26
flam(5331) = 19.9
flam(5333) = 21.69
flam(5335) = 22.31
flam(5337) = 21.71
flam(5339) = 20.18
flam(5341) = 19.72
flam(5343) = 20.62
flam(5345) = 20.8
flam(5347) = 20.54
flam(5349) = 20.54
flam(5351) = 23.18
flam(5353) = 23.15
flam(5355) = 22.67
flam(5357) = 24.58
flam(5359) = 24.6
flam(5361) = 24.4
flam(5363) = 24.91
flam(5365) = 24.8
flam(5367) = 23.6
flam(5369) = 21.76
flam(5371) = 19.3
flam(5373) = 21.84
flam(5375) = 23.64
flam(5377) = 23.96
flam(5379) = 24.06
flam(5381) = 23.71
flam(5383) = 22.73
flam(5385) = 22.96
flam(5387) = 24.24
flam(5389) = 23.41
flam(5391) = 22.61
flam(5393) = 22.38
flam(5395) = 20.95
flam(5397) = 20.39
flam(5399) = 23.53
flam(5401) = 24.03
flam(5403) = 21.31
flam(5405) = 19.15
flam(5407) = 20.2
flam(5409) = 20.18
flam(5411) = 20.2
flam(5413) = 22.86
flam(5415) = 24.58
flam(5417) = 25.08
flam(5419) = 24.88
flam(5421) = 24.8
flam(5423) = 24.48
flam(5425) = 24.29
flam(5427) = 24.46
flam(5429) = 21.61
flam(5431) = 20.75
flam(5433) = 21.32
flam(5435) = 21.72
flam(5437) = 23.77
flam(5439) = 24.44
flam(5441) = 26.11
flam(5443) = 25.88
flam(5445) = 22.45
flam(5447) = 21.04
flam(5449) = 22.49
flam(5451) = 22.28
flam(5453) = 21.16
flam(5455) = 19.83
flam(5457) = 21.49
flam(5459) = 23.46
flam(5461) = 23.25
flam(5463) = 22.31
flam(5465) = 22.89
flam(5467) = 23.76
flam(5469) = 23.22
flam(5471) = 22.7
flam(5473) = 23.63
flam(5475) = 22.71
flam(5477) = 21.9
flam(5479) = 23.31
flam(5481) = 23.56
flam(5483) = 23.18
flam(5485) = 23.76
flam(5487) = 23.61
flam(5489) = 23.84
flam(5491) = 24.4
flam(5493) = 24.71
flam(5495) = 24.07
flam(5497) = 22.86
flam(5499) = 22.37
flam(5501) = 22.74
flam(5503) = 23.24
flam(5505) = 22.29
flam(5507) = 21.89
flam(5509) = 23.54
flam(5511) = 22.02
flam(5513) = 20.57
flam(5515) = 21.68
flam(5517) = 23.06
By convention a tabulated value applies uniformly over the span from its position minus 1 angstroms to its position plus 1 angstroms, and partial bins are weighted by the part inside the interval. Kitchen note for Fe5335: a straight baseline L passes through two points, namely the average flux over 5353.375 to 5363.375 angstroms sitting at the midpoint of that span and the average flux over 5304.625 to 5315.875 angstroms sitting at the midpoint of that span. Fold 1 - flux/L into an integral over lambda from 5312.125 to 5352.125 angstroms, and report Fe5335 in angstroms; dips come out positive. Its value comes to 4.3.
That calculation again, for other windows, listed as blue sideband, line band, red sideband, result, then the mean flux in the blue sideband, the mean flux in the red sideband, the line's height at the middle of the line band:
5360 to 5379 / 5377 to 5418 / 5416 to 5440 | 1.5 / 23.2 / 23.5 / 23.3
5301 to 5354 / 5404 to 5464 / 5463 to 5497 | 0.2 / 21.3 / 23.4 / 22.8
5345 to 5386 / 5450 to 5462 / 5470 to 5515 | 0.6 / 23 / 23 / 23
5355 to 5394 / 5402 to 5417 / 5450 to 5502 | 1.1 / 23.3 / 23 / 23.2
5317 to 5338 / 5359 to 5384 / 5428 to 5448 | -2.1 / 20.5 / 22.9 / 21.5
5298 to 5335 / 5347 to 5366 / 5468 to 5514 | -1.7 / 21.2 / 23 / 21.6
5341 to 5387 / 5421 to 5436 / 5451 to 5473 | -0.2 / 22.8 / 22.5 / 22.6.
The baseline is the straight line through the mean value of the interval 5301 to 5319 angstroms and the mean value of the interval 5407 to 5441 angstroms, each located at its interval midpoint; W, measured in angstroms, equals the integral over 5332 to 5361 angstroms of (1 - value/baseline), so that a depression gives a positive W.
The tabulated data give 1.0 angstroms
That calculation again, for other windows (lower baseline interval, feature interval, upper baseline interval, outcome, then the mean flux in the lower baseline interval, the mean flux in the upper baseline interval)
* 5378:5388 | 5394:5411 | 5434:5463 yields 1.58 angstroms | 23.5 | 22.8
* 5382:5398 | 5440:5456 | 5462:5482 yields 0.13 angstroms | 22.5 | 23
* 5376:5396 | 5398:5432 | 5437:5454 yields 0.66 angstroms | 23.1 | 23.3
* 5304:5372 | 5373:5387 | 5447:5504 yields -0.80 angstroms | 21.8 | 22.9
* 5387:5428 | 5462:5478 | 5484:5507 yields 0.21 angstroms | 22.7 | 23.4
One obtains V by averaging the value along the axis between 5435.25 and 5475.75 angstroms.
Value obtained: 22.9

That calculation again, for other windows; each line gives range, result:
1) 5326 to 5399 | 22.1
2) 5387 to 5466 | 22.6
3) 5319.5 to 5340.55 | 20.2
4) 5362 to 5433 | 22.8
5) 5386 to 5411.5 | 21.8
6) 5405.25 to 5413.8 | 20.7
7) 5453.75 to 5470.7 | 22.5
